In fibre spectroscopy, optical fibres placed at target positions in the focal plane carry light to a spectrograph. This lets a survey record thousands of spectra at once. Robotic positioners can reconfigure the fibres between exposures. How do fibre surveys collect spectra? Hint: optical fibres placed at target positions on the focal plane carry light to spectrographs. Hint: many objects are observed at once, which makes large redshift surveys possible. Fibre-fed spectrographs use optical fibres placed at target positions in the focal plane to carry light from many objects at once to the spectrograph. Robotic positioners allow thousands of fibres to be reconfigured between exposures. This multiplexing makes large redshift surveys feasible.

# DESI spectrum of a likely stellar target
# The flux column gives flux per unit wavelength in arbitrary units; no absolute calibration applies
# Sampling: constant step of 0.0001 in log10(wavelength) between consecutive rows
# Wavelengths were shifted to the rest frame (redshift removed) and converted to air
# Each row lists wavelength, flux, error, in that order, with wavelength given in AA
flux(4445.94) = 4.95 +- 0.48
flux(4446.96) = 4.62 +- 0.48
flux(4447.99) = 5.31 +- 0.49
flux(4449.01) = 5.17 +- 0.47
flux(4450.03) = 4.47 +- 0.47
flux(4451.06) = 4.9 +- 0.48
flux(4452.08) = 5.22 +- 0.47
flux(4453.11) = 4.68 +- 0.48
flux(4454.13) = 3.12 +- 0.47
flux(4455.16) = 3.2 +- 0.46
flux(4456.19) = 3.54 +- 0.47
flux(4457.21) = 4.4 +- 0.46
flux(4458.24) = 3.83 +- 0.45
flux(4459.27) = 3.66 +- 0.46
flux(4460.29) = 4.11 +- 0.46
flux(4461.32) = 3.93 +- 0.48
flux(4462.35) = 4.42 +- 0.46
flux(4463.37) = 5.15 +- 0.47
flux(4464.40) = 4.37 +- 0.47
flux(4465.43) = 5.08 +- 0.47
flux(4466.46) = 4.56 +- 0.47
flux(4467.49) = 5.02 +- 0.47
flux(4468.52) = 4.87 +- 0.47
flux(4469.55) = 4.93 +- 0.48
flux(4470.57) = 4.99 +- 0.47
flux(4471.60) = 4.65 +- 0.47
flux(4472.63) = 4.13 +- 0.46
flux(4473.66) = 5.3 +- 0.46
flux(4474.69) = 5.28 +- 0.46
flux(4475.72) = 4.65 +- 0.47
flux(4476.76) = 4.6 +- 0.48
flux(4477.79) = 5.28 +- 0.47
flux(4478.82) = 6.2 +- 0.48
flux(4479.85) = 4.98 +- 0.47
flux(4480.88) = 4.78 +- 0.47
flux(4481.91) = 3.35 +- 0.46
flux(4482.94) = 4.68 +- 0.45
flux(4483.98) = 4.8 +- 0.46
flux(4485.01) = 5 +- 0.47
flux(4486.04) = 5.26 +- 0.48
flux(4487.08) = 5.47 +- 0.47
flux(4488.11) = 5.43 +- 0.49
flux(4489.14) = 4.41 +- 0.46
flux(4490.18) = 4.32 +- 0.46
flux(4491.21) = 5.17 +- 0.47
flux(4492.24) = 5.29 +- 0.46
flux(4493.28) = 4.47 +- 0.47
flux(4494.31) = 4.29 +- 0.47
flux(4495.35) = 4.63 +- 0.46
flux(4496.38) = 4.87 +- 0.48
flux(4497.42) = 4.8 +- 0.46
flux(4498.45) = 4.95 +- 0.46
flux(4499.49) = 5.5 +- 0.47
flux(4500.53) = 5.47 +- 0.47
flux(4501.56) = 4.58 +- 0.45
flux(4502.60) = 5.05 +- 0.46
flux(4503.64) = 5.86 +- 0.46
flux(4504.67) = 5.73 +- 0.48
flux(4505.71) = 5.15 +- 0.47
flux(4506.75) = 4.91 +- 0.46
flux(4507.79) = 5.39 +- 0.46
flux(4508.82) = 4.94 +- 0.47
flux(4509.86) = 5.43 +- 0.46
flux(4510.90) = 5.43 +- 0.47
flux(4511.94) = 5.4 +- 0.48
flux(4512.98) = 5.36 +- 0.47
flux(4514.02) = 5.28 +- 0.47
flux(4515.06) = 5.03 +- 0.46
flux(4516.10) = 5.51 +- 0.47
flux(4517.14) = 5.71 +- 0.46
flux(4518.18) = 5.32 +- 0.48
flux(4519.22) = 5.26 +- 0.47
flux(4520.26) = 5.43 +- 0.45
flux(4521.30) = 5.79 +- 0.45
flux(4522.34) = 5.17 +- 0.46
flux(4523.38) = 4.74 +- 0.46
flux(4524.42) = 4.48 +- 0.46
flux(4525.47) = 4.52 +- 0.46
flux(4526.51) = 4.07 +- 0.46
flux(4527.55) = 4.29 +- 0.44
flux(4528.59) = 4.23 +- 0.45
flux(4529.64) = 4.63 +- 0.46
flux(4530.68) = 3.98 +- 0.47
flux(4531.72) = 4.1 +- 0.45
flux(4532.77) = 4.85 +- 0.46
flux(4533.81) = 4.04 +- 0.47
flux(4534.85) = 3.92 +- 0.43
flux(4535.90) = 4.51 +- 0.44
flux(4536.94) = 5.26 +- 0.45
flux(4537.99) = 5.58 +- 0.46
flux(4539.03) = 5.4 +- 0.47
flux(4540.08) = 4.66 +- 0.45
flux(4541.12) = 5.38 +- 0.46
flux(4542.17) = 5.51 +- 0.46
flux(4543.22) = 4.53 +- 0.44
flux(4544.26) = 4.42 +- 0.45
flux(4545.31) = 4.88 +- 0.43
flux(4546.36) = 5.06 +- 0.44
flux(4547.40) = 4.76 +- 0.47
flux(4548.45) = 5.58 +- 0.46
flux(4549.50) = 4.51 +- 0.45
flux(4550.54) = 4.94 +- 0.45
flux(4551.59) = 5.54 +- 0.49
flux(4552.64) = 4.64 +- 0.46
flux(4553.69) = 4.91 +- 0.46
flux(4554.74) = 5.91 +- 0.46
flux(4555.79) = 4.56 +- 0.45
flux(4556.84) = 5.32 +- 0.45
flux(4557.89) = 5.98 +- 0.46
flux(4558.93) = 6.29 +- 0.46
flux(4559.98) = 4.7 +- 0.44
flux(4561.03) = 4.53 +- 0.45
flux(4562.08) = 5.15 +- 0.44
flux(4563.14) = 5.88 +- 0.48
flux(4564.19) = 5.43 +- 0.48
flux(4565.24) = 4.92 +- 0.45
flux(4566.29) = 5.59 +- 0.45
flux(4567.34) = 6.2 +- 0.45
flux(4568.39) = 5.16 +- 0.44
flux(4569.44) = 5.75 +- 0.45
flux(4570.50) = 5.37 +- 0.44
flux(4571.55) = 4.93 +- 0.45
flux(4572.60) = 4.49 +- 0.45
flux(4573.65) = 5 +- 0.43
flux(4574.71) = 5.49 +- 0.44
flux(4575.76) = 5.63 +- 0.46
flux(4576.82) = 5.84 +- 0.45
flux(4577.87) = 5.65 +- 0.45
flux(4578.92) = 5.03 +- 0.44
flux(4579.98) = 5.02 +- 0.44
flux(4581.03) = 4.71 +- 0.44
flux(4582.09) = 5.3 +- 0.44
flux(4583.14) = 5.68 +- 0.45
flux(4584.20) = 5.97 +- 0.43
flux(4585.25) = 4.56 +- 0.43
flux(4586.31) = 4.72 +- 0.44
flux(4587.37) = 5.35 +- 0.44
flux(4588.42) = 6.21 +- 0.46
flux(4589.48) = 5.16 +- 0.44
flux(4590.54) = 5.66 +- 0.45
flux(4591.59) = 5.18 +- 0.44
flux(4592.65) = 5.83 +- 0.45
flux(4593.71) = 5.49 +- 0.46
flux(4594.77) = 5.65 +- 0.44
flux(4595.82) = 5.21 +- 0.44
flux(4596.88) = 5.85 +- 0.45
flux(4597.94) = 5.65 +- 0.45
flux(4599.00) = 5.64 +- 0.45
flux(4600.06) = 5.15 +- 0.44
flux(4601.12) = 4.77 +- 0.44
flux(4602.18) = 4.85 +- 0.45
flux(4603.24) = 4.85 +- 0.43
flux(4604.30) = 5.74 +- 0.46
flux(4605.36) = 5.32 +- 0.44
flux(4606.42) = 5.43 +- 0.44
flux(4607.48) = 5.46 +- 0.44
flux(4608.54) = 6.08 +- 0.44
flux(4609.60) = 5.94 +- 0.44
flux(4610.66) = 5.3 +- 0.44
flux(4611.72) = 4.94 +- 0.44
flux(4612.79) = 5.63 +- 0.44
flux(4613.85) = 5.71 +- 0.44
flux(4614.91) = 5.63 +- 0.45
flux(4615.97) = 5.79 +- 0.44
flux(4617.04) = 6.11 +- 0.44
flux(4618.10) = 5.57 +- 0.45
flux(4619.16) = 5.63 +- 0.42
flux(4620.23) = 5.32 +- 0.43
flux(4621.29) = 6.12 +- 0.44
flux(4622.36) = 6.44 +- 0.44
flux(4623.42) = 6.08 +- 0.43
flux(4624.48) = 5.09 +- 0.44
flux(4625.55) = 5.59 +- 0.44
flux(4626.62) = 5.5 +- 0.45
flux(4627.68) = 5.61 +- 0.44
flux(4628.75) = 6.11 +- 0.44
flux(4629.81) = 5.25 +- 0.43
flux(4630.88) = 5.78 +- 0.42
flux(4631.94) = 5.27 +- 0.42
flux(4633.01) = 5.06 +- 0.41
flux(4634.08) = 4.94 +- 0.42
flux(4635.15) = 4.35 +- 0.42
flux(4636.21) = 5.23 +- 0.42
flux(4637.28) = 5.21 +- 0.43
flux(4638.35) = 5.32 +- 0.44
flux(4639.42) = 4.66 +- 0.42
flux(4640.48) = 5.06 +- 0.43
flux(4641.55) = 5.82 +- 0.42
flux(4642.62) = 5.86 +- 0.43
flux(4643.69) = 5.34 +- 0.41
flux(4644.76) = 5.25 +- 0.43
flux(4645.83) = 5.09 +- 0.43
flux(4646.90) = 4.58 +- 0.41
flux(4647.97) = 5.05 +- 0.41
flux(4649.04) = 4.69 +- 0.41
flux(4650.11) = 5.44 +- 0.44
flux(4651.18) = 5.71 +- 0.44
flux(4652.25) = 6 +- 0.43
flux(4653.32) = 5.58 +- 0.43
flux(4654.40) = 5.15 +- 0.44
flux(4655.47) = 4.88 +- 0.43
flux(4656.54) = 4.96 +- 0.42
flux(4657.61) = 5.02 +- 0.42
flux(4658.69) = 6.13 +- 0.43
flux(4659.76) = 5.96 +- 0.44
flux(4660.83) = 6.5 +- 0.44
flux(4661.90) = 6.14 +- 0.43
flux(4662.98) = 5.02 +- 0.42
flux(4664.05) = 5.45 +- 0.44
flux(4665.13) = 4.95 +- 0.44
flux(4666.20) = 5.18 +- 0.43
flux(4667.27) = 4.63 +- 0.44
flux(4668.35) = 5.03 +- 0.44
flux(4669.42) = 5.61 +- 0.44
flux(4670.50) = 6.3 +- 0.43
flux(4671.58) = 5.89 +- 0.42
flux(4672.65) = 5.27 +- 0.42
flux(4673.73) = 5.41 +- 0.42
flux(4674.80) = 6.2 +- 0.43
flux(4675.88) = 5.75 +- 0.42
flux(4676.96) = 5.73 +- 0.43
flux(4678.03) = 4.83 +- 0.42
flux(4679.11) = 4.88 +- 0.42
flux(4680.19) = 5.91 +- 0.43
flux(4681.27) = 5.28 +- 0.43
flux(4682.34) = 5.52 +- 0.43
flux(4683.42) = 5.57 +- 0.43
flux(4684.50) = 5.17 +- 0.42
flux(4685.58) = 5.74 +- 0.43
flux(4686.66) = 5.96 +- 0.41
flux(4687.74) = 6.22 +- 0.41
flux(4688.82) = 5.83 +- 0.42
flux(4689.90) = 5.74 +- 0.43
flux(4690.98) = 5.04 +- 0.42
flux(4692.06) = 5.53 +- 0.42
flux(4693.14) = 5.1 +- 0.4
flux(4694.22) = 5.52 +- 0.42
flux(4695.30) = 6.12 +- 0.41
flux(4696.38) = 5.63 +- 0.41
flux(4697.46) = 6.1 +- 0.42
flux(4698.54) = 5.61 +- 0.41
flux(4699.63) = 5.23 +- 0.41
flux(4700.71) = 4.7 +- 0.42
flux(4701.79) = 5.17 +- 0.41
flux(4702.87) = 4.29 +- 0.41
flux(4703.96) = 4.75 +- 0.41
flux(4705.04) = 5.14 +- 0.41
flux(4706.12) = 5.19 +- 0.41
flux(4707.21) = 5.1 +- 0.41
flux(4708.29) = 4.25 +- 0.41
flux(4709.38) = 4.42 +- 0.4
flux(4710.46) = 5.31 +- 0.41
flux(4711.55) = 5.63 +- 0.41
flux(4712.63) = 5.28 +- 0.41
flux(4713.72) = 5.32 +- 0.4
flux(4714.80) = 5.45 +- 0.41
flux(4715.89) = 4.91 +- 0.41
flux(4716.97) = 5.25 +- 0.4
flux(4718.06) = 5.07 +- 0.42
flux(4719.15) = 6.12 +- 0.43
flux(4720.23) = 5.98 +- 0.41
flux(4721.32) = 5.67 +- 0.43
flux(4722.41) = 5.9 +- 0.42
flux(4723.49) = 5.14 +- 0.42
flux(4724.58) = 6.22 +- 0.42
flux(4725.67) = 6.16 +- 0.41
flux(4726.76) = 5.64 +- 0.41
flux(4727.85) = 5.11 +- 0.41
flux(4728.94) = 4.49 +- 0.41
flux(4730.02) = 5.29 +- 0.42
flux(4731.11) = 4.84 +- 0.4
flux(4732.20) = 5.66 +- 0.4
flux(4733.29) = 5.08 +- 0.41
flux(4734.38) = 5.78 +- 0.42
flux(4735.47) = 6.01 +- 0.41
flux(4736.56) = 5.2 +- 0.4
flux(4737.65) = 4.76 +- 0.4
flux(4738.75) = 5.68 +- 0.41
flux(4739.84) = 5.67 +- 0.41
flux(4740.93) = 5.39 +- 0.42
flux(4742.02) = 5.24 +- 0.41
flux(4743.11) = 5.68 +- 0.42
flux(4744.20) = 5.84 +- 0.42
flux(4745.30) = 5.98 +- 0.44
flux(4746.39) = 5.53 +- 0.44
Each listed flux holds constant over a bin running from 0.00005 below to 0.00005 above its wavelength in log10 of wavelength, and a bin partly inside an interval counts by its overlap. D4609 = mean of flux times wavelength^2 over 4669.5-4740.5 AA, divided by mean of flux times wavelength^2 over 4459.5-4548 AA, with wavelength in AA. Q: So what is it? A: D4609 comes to 1.2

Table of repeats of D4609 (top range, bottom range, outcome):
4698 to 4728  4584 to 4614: 1.03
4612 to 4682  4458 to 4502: 1.23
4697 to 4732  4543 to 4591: 1.07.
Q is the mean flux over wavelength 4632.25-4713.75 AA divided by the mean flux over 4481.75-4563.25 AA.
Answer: 1.1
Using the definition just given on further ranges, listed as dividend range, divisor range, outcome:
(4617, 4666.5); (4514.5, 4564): 1.09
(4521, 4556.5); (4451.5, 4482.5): 1.06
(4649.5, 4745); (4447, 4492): 1.16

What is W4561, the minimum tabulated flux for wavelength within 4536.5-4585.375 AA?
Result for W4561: 4.42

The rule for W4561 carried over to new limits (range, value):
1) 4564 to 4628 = 4.49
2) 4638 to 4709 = 4.25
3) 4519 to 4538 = 3.92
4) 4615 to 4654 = 4.35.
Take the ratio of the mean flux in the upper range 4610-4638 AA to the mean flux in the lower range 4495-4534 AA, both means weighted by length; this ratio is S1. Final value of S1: 1.10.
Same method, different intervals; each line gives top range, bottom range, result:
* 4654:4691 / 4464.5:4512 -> 1.11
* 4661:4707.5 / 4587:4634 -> 0.98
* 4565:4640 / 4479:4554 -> 1.10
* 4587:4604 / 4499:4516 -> 1.02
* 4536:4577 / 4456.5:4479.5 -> 1.11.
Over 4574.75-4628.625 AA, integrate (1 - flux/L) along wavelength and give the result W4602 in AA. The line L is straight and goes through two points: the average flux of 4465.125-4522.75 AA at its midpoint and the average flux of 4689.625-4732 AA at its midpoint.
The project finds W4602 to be -3.22 AA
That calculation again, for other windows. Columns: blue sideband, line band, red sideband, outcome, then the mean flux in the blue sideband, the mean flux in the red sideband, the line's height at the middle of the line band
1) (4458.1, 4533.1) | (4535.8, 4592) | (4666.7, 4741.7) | -1.9 AA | 4.89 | 5.41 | 5.06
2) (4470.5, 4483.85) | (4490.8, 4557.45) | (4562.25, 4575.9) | 1.5 AA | 4.83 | 5.36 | 5.1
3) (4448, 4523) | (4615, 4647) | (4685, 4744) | -1.5 AA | 4.88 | 5.4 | 5.21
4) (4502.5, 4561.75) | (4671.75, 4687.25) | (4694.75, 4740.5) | -0.7 AA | 5.02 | 5.34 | 5.28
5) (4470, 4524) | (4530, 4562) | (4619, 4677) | 1.5 AA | 5.07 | 5.44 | 5.19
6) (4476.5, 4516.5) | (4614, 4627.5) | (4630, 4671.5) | -1.2 AA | 5.05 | 5.33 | 5.27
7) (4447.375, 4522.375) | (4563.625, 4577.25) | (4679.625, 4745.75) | -0.8 AA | 4.89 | 5.42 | 5.09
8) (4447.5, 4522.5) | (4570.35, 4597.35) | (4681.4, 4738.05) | -1.3 AA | 4.89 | 5.38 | 5.11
